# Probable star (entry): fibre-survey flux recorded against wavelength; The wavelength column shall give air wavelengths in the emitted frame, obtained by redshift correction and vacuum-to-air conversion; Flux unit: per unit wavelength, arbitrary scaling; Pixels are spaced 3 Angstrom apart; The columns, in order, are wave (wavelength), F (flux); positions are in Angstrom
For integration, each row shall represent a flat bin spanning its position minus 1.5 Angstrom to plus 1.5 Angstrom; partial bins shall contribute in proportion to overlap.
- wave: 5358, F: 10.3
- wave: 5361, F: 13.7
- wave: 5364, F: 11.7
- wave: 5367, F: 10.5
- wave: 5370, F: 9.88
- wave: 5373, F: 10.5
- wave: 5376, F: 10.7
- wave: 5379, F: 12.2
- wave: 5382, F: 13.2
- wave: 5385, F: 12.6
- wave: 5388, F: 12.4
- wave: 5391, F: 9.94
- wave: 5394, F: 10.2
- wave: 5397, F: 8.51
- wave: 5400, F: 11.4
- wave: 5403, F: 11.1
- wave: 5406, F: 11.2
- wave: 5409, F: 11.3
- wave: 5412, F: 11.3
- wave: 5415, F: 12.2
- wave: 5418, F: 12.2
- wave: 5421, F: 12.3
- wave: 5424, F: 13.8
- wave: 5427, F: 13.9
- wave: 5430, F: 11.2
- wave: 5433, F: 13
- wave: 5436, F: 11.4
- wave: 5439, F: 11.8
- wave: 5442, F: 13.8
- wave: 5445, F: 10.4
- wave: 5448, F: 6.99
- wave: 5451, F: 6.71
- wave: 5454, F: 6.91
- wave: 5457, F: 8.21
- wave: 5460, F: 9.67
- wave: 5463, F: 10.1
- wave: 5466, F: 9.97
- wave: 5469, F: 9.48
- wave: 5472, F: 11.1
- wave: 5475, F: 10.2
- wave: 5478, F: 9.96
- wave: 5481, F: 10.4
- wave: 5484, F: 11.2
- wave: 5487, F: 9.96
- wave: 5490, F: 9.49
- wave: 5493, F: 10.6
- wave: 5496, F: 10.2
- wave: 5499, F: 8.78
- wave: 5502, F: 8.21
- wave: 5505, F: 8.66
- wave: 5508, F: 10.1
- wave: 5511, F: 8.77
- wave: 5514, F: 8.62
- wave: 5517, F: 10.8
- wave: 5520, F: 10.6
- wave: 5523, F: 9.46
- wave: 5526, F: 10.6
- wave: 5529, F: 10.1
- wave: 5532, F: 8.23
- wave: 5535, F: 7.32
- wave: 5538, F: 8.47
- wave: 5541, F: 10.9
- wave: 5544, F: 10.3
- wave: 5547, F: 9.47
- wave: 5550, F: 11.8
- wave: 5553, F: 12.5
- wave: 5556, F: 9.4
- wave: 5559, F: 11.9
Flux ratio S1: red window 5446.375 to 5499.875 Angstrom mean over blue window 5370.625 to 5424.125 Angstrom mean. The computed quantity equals 0.8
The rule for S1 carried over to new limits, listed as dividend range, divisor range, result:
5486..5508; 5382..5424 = 0.83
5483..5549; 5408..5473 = 0.89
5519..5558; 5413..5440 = 0.80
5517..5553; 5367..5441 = 0.86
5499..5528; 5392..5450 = 0.83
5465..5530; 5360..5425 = 0.86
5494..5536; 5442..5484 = 0.99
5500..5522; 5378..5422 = 0.82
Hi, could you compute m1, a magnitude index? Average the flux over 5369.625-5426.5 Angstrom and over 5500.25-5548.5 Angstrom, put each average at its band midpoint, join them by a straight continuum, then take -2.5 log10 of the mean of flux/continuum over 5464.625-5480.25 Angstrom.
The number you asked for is 0.011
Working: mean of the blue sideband 11.5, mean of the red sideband 9.41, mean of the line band 10.2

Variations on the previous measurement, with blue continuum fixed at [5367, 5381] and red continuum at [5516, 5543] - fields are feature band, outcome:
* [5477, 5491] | -0.03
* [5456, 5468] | 0.07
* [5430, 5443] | -0.19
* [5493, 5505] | 0.07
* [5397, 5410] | -0.03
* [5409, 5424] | -0.15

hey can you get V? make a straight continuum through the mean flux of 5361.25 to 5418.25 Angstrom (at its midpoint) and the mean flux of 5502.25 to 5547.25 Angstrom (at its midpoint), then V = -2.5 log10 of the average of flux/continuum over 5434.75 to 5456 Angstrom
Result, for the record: 0.09 mag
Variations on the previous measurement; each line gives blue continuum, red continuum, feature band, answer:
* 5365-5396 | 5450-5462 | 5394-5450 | -0.22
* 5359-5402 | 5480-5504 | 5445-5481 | 0.12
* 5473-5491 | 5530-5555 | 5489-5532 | 0.05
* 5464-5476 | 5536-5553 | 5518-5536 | 0.09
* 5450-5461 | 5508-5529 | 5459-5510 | -0.13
